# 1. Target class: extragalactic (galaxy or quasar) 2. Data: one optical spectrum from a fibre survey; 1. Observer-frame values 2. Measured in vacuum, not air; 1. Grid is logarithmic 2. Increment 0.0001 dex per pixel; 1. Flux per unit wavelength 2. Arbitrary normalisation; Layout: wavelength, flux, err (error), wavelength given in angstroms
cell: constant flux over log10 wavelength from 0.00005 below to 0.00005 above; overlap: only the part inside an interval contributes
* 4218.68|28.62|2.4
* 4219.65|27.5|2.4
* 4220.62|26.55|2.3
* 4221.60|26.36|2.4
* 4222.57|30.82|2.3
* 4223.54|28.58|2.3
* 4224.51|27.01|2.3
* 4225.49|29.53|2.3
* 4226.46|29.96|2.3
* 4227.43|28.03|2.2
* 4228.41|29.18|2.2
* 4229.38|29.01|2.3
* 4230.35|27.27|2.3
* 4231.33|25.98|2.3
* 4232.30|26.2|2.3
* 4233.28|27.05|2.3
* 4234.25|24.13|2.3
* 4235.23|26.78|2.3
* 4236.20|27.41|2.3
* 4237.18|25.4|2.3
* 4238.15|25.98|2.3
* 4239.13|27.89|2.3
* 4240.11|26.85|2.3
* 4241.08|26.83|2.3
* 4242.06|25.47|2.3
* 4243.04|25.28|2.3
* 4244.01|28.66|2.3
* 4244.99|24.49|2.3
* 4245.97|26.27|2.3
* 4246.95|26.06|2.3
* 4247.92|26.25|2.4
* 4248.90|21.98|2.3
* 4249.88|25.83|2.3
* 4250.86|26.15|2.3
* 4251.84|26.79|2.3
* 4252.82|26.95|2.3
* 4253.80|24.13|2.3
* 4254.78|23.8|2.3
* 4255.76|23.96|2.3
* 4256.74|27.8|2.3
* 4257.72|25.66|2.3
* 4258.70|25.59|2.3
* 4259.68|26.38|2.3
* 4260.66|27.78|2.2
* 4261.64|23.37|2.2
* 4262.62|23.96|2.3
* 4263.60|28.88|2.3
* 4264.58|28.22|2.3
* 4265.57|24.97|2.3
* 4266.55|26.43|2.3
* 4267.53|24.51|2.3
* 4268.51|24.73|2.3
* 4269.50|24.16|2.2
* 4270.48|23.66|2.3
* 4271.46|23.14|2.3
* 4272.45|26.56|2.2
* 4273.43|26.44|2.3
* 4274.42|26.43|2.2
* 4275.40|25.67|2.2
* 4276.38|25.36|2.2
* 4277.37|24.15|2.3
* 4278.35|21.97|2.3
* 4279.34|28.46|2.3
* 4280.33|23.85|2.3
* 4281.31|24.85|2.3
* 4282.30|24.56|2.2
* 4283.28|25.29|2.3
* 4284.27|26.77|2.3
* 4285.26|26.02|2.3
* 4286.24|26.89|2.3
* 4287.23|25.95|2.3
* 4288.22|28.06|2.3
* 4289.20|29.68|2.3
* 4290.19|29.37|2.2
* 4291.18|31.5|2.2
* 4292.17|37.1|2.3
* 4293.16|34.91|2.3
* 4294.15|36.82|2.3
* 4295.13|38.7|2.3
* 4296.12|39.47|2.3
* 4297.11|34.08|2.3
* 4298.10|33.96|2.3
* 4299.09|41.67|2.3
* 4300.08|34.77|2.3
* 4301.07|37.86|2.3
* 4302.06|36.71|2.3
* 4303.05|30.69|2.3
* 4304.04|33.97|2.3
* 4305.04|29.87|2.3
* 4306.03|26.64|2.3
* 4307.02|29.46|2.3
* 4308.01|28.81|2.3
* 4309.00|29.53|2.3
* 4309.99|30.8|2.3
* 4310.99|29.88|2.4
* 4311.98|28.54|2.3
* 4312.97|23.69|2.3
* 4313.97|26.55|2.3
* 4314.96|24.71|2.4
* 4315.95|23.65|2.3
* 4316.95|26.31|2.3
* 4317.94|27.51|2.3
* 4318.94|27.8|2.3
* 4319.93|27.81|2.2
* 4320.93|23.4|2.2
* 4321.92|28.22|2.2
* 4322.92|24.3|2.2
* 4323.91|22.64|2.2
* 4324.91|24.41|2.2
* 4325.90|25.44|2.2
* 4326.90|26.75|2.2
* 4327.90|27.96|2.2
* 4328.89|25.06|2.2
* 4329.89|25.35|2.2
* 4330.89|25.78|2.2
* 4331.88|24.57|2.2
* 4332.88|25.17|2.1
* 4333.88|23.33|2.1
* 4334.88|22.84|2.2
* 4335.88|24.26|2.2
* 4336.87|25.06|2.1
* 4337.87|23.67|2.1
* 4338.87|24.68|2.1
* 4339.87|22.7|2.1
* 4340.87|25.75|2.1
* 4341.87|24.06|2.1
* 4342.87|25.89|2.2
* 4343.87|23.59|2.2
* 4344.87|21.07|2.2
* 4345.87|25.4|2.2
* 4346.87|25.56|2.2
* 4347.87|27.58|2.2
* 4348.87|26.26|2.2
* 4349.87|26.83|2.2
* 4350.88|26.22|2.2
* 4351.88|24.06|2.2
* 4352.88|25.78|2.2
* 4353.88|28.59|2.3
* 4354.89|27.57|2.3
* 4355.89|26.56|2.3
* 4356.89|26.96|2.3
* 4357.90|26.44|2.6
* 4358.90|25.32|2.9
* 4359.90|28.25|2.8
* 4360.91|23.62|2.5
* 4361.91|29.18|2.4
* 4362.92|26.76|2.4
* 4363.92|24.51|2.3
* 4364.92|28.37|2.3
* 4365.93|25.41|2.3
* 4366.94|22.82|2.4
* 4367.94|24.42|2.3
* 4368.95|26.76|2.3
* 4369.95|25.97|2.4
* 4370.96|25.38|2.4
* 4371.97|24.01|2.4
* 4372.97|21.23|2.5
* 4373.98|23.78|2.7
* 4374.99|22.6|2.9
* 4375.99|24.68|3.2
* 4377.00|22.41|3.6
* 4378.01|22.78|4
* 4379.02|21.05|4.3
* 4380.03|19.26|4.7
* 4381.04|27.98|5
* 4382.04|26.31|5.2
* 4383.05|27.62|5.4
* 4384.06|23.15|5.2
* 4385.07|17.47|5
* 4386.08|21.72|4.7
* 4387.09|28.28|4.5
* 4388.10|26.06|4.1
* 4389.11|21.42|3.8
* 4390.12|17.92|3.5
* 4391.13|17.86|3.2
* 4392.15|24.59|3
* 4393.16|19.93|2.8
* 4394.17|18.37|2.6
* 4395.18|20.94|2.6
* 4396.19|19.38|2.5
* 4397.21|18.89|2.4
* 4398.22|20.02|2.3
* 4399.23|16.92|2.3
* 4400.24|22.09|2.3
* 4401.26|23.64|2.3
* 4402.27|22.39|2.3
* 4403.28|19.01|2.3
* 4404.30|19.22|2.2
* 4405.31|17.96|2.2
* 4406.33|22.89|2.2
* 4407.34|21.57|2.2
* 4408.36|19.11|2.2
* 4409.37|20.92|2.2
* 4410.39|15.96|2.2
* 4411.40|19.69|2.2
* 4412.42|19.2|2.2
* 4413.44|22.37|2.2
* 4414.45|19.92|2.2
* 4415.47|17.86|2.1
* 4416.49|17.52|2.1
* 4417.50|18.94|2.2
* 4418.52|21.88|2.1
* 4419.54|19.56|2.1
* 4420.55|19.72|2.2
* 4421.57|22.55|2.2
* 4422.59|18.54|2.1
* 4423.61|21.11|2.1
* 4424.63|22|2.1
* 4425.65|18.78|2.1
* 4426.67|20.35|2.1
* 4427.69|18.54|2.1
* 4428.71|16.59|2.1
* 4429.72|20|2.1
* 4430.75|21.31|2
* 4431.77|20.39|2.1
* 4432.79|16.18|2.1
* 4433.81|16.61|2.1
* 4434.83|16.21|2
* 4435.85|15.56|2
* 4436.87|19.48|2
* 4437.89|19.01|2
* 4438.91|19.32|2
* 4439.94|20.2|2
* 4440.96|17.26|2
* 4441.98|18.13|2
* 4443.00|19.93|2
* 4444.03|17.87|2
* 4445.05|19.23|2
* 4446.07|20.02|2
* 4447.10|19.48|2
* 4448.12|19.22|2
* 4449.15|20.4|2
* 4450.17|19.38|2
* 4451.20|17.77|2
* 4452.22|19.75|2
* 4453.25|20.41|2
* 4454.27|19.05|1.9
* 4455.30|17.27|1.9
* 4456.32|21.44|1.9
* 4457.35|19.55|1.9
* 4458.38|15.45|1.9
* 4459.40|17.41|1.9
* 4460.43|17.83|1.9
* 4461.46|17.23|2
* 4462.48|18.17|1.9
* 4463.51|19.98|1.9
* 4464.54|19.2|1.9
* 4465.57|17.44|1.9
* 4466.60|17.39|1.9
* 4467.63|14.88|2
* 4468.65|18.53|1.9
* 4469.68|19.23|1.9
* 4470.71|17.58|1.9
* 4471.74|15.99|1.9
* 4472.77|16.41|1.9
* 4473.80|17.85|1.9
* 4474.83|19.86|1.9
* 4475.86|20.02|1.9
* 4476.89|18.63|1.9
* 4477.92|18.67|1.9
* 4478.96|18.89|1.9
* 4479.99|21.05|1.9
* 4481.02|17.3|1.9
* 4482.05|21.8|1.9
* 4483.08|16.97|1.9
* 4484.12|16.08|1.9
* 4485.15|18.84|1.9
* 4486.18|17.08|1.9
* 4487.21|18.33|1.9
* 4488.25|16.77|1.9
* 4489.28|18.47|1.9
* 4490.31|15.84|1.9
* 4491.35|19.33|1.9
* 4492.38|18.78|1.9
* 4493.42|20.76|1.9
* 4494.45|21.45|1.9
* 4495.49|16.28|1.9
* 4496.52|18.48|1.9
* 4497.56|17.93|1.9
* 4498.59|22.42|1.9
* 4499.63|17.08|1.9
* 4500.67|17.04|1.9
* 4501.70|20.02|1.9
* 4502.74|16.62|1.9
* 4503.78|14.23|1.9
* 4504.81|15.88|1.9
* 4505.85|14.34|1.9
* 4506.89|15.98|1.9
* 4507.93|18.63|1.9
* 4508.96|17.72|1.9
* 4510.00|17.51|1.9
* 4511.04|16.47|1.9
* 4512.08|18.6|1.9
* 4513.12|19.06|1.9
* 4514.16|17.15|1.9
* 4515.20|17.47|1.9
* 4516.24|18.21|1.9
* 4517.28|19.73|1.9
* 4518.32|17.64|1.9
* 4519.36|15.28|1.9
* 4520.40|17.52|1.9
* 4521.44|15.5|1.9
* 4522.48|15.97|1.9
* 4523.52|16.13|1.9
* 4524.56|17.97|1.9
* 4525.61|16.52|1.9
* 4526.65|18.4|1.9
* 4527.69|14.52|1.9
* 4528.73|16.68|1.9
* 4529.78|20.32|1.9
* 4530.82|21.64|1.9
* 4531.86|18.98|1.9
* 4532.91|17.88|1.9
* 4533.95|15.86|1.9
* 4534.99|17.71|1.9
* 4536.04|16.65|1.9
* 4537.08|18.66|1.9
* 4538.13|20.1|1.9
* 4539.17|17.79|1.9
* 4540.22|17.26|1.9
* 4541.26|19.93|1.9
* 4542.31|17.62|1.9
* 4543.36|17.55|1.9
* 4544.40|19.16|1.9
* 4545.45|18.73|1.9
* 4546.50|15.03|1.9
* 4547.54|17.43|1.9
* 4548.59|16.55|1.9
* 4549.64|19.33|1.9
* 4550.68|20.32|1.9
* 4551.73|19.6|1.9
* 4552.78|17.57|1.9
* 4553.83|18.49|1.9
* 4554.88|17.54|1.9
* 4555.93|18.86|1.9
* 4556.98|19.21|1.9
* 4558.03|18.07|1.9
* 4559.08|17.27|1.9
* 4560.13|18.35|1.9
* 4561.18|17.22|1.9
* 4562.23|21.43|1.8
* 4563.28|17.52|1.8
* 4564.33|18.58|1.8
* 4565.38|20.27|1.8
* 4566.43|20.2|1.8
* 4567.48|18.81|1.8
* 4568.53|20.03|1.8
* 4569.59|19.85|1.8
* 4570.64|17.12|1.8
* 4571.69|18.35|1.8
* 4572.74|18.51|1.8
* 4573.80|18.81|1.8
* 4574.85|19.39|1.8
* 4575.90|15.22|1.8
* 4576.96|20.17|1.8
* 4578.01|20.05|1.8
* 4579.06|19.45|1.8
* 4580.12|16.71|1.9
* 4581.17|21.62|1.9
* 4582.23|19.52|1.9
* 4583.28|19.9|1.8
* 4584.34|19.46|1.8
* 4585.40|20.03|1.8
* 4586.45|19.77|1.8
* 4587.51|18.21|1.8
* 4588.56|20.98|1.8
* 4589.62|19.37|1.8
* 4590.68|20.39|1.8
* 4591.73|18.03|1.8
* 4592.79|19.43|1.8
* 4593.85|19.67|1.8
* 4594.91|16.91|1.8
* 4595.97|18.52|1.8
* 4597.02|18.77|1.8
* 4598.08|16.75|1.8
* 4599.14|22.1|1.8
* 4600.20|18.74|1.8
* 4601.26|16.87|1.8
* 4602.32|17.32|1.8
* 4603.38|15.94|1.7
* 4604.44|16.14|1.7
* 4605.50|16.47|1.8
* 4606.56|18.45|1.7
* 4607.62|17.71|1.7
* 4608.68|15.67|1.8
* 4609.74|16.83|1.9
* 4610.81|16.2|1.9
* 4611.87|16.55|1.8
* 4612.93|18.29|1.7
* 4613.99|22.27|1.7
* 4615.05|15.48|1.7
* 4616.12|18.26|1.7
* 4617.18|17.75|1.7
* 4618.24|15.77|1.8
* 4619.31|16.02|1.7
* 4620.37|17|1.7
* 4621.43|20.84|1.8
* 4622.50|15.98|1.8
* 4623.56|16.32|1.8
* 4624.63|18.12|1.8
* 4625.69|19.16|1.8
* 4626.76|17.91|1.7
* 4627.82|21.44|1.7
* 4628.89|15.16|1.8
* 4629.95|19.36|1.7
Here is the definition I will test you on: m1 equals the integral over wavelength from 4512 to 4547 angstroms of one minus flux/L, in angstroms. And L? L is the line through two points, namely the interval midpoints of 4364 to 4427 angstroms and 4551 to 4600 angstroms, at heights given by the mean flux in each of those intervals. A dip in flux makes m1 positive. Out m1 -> 3.4 angstroms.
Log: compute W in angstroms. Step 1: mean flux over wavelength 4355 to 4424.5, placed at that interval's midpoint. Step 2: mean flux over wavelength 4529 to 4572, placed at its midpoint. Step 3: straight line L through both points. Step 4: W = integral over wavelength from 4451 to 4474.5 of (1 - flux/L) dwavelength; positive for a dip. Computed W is 2.8 angstroms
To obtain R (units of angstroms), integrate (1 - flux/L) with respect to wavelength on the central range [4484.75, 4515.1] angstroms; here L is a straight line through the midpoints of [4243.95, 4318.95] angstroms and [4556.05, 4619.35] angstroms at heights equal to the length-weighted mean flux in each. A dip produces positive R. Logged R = 4.82 angstroms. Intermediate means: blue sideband 28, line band 17.8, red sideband 18.5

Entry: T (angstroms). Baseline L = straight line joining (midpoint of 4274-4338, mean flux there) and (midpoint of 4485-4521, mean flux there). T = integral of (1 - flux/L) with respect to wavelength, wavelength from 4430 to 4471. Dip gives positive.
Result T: 4.1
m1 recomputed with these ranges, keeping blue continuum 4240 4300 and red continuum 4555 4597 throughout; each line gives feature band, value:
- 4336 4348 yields 0.46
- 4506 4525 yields 3.09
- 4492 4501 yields 0.95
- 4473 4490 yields 2.47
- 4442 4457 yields 2.10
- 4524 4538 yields 1.62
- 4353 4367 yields -0.89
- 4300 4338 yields -1.62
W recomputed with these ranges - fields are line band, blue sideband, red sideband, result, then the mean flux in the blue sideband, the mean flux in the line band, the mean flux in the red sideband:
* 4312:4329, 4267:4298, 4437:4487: 0.22 angstroms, 28.1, 25.8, 18.6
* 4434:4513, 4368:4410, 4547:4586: 8.75 angstroms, 22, 18.2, 18.8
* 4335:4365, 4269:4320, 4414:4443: -0.88 angstroms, 29.1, 25.6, 19.1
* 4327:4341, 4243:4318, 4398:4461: 0.06 angstroms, 28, 24.8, 19.3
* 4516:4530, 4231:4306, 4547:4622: 2.20 angstroms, 27.8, 17.1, 18.5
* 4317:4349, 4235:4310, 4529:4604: 1.13 angstroms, 28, 25.1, 18.7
